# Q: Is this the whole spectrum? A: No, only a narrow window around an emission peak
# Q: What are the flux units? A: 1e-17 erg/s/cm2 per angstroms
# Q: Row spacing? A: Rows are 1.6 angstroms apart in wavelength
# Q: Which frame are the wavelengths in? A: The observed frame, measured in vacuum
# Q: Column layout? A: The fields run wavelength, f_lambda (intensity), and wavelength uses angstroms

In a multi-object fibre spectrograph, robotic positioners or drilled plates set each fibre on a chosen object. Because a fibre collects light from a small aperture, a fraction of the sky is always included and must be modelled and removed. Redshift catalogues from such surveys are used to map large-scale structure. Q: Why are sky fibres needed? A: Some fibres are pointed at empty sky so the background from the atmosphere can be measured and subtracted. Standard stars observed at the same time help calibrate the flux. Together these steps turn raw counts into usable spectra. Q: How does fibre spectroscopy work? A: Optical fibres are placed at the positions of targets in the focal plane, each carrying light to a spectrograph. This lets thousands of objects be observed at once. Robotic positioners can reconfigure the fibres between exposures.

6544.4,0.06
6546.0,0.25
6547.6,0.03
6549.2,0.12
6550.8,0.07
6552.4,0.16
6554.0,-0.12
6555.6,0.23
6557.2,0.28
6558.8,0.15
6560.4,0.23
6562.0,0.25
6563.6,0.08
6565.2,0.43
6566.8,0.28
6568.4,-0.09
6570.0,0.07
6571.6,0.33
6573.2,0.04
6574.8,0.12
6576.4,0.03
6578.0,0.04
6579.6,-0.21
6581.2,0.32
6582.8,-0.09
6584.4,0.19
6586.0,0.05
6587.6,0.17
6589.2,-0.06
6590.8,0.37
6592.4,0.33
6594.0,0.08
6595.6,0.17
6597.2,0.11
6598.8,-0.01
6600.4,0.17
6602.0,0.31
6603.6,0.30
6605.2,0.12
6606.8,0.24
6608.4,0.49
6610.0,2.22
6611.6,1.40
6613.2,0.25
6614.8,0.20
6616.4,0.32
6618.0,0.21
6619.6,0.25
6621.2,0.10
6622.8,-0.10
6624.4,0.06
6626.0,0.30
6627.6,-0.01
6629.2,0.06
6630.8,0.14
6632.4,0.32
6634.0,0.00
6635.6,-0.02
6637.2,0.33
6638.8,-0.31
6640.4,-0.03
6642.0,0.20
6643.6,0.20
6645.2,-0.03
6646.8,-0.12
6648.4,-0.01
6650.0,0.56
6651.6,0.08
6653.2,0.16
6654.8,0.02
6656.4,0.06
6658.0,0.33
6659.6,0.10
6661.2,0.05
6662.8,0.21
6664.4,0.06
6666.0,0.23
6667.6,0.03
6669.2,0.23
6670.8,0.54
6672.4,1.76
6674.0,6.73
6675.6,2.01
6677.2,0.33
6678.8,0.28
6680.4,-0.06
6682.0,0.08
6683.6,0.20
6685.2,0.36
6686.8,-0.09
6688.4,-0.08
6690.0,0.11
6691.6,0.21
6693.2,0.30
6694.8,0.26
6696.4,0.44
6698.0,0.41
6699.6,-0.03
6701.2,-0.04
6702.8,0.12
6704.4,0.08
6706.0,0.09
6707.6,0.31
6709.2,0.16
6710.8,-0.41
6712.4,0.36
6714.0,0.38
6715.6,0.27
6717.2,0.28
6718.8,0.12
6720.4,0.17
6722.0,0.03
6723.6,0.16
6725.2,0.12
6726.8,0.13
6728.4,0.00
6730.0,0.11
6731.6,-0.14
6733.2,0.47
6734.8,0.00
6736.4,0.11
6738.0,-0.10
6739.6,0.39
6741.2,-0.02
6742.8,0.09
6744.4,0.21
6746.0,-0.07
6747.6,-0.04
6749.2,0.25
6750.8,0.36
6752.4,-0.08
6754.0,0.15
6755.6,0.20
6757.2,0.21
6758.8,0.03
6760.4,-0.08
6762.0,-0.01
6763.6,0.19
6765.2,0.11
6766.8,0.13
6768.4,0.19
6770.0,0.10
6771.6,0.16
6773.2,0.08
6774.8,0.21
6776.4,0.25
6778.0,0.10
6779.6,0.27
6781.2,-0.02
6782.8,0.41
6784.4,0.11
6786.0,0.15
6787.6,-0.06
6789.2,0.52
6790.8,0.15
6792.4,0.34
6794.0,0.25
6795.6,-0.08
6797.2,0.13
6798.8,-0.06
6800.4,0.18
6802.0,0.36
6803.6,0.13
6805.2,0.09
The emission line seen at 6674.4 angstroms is [O III]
